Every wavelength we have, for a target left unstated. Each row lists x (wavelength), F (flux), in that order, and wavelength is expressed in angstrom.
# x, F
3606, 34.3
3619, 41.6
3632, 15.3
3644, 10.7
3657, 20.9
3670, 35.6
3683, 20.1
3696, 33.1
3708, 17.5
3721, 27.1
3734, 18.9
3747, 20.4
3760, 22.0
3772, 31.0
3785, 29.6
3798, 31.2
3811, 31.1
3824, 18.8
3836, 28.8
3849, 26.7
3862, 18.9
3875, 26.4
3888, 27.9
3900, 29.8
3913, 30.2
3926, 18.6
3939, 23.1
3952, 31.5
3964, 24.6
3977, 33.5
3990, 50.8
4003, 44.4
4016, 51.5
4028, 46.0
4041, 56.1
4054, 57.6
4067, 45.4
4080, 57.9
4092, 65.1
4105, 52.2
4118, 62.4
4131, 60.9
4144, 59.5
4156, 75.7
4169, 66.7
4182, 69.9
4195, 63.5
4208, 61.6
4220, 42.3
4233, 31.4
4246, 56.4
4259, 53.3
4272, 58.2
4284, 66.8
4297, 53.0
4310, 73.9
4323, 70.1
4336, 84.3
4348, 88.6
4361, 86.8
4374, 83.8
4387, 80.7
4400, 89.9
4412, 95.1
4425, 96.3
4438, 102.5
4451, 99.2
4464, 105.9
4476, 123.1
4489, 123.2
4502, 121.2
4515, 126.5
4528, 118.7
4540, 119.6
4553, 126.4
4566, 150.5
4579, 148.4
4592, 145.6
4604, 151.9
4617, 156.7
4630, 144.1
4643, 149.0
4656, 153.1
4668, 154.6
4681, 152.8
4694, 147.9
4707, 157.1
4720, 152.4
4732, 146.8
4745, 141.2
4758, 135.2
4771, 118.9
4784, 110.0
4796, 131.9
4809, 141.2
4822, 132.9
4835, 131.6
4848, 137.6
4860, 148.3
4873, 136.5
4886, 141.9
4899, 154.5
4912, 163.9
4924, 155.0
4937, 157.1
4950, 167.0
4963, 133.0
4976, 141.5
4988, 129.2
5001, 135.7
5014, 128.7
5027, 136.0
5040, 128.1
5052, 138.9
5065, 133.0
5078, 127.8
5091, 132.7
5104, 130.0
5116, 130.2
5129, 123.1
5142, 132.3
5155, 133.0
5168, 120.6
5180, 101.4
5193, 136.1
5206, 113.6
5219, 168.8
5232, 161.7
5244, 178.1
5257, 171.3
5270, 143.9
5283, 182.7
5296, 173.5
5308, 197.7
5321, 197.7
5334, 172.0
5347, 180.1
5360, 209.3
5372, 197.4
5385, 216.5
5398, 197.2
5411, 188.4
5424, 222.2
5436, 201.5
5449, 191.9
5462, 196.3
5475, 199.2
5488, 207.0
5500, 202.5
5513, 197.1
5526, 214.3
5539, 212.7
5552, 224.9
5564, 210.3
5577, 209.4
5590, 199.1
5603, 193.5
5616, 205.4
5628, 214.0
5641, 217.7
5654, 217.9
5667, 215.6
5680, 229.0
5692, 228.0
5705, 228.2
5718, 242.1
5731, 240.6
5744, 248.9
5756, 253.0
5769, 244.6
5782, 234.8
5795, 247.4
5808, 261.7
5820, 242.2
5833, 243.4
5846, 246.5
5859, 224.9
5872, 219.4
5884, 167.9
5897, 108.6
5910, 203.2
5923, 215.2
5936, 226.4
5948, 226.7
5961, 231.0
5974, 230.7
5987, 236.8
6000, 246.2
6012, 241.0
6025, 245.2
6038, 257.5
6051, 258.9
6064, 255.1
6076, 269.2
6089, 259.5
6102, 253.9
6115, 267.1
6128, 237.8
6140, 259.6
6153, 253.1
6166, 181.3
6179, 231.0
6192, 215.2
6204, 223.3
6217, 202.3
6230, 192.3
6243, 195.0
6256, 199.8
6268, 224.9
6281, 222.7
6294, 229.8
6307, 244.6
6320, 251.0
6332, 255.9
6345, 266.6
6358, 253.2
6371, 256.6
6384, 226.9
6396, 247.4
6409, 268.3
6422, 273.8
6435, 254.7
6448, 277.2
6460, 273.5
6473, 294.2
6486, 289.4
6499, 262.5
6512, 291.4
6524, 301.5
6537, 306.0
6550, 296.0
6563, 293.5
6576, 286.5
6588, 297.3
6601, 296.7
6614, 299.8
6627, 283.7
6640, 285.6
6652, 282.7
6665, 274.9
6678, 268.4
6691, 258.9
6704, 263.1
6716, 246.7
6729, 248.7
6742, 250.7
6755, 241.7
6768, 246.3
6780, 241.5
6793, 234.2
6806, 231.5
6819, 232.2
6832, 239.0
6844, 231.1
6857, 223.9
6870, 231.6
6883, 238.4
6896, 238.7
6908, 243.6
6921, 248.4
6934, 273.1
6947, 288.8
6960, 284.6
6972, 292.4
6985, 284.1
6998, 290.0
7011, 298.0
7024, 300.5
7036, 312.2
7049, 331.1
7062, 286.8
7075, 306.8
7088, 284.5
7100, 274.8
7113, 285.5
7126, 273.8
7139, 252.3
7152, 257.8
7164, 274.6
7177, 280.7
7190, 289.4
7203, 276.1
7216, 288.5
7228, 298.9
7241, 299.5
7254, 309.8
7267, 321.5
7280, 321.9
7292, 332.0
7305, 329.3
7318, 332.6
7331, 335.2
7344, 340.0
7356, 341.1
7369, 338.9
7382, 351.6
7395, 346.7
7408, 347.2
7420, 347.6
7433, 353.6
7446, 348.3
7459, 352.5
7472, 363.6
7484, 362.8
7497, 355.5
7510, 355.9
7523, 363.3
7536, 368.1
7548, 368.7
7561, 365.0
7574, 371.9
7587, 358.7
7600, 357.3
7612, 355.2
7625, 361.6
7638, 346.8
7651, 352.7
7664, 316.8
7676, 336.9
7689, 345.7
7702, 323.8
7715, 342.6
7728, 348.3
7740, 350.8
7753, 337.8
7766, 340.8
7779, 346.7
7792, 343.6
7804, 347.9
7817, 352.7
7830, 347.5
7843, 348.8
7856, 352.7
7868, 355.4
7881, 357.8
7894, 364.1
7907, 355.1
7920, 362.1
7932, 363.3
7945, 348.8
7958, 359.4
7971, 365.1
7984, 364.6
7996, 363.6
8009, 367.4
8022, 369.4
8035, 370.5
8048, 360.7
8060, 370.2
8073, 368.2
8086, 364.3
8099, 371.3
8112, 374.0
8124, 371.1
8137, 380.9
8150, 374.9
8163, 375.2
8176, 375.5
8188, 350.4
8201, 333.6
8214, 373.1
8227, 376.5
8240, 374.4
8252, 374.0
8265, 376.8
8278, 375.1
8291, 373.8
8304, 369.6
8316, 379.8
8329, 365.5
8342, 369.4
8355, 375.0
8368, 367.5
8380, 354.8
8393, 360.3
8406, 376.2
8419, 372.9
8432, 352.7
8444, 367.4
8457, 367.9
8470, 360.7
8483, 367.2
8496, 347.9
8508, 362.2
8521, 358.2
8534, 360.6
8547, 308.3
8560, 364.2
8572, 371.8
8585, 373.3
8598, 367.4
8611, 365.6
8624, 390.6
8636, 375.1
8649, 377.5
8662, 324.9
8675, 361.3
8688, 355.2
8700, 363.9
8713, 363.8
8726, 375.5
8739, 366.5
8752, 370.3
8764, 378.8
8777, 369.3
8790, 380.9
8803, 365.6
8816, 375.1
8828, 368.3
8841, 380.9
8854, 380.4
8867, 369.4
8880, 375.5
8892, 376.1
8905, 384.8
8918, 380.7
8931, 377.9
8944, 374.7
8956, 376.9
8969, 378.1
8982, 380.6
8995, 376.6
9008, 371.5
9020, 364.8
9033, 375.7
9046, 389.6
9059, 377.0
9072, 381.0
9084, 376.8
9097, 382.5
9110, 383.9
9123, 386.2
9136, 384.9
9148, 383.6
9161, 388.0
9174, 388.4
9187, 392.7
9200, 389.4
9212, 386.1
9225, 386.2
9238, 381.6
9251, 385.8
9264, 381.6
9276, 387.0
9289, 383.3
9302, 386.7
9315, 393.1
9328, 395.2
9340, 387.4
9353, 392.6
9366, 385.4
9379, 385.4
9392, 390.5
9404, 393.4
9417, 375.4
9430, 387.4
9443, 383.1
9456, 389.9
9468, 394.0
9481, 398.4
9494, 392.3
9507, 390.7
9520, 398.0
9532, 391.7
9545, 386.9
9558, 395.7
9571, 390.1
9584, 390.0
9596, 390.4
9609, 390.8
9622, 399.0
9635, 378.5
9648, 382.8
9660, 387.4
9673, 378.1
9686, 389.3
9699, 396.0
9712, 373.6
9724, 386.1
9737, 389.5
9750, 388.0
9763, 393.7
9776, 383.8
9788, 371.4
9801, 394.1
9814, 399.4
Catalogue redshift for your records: 0.00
